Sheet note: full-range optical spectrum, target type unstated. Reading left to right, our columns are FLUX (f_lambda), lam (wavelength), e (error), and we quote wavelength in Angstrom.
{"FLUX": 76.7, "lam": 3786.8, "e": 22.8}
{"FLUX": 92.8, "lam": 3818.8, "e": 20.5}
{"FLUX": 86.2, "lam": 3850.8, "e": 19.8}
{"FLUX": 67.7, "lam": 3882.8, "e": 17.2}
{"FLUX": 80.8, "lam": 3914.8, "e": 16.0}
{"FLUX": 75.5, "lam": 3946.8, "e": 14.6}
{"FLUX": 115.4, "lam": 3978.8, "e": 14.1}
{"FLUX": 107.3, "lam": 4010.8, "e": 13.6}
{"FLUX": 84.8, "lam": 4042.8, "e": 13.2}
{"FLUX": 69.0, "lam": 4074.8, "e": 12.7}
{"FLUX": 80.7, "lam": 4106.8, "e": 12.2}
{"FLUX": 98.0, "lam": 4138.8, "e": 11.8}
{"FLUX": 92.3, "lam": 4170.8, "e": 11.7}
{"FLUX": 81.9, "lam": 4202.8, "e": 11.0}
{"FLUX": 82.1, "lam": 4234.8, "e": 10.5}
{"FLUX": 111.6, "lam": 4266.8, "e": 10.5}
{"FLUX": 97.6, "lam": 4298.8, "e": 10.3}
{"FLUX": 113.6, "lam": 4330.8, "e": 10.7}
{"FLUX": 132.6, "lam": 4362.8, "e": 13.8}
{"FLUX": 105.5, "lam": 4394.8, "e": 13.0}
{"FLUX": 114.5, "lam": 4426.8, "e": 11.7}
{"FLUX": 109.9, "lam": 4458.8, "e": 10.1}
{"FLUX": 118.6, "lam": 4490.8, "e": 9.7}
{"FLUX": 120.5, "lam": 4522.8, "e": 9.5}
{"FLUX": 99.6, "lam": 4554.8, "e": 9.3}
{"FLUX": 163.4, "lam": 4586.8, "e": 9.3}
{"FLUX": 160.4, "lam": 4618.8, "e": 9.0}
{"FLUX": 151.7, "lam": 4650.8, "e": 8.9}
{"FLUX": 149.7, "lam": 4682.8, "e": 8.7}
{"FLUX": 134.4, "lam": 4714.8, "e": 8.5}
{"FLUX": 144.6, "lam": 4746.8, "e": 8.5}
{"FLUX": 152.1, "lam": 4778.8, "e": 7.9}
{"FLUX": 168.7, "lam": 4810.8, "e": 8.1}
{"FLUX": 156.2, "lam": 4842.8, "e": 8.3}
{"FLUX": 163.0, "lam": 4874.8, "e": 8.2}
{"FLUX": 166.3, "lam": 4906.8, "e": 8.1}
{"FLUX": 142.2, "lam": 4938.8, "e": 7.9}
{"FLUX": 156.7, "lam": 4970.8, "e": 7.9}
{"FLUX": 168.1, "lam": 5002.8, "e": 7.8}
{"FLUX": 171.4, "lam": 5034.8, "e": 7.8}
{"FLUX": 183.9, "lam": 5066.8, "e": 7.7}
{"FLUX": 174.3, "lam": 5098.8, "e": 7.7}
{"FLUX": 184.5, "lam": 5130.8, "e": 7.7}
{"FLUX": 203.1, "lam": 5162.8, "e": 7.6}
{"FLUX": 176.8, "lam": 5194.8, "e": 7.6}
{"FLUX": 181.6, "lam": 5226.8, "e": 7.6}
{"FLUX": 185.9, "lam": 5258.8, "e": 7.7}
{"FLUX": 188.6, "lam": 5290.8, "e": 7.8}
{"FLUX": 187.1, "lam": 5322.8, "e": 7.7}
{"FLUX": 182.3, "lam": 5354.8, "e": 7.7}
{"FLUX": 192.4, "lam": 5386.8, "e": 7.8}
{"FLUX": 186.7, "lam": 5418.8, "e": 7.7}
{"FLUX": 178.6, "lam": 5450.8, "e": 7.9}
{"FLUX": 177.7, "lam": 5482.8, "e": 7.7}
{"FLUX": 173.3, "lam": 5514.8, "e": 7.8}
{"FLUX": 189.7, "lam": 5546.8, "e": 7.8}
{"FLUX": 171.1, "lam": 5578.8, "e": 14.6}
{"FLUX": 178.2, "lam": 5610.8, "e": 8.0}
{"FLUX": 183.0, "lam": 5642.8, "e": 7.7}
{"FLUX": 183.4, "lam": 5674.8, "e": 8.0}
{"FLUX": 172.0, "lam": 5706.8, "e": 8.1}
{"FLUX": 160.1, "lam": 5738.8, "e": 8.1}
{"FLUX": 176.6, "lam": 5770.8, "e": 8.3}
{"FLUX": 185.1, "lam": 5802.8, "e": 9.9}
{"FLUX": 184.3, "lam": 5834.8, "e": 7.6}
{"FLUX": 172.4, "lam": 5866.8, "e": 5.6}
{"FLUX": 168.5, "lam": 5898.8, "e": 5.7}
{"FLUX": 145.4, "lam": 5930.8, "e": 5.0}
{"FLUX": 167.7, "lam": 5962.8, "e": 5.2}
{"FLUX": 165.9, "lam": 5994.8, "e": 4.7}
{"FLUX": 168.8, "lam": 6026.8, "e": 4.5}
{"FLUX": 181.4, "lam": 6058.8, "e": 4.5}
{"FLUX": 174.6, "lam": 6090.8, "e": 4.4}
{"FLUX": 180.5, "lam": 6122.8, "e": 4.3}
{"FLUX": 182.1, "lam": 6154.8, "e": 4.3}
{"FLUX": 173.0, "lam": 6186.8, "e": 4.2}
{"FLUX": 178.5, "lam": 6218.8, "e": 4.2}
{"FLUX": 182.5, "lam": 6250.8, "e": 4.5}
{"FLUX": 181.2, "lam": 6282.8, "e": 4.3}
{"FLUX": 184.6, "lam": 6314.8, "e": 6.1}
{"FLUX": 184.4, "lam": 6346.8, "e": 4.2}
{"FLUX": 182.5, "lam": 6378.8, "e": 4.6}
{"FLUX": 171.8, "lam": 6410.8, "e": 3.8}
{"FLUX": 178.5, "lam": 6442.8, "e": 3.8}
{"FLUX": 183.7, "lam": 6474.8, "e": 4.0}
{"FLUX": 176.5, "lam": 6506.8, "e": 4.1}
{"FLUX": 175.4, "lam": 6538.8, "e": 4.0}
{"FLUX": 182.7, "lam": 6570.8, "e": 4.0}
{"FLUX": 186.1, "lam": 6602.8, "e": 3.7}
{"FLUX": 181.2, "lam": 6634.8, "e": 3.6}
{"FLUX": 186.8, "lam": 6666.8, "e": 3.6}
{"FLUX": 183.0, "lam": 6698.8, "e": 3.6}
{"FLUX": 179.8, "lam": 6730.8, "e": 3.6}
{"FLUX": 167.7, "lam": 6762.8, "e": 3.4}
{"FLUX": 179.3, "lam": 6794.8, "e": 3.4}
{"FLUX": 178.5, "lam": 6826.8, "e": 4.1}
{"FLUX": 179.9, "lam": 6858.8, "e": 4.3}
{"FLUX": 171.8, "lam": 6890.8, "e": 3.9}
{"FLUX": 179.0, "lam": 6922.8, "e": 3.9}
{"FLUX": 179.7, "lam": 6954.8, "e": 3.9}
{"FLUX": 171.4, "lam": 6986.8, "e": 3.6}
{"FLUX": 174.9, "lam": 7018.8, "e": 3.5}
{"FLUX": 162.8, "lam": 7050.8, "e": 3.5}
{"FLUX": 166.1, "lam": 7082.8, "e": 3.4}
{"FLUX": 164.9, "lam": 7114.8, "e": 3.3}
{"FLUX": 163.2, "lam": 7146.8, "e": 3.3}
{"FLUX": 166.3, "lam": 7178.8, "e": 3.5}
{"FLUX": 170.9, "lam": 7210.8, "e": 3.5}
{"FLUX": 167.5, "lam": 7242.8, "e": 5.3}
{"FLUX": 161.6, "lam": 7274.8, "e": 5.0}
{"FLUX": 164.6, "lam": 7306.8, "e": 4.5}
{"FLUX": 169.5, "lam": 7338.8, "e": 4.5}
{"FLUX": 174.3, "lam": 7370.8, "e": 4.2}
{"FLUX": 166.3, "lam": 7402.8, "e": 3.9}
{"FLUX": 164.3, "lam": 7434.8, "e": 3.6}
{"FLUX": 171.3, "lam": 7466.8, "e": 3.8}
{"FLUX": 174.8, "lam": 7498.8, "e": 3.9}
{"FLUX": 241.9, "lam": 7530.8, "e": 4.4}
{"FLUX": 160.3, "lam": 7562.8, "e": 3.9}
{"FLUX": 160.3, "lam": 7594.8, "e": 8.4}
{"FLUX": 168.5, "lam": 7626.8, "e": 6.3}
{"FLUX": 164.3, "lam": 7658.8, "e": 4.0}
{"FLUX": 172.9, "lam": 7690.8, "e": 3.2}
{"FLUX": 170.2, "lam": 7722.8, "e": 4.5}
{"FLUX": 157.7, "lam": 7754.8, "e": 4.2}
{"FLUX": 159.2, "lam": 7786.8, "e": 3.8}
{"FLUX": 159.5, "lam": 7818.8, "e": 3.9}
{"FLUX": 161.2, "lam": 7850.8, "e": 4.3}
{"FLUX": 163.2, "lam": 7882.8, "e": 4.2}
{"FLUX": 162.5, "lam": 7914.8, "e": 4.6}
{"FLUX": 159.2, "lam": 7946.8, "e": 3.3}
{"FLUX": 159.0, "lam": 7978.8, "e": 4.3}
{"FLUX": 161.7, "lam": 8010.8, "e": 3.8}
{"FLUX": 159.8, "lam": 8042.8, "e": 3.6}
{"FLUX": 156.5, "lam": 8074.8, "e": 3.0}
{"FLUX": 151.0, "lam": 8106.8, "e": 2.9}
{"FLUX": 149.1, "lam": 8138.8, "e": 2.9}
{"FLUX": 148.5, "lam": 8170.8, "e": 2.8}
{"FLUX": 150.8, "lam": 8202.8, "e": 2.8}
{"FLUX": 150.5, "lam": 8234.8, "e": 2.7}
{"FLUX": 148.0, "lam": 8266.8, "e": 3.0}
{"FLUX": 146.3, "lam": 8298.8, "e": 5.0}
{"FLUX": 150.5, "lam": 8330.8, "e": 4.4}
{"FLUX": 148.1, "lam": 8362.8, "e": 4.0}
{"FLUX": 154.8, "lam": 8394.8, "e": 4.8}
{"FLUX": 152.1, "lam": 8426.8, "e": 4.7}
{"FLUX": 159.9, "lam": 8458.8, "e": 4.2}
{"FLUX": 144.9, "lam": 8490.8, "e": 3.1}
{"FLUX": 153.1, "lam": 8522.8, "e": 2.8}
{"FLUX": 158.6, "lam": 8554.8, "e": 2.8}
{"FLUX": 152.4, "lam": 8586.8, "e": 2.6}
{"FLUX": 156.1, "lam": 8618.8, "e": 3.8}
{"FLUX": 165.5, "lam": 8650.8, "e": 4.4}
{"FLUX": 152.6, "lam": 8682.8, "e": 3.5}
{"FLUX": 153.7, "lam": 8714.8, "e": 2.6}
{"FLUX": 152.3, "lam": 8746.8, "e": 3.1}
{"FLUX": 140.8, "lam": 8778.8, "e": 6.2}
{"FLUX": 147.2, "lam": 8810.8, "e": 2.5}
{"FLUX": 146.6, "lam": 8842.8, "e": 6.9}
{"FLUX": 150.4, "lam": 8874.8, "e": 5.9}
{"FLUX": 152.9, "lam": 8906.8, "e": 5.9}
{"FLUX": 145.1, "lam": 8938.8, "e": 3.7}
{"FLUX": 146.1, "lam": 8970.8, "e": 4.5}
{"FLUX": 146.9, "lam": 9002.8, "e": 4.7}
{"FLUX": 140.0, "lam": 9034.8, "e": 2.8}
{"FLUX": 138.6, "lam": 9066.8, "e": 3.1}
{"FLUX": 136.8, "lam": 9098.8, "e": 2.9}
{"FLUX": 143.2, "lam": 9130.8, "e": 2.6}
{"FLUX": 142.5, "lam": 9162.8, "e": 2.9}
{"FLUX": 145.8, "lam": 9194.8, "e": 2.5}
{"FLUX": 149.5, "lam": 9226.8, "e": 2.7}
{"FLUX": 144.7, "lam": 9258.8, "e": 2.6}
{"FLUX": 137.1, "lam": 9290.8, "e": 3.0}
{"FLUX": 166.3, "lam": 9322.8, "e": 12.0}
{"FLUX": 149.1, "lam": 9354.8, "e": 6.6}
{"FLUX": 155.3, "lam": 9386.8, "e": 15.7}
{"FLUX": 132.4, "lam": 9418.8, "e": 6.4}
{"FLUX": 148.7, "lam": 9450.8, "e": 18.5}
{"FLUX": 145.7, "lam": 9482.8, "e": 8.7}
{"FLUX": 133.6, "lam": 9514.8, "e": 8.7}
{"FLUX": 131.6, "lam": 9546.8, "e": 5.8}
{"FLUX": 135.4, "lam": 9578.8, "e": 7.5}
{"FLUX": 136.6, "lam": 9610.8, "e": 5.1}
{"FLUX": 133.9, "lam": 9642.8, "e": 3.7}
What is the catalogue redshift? 0.15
